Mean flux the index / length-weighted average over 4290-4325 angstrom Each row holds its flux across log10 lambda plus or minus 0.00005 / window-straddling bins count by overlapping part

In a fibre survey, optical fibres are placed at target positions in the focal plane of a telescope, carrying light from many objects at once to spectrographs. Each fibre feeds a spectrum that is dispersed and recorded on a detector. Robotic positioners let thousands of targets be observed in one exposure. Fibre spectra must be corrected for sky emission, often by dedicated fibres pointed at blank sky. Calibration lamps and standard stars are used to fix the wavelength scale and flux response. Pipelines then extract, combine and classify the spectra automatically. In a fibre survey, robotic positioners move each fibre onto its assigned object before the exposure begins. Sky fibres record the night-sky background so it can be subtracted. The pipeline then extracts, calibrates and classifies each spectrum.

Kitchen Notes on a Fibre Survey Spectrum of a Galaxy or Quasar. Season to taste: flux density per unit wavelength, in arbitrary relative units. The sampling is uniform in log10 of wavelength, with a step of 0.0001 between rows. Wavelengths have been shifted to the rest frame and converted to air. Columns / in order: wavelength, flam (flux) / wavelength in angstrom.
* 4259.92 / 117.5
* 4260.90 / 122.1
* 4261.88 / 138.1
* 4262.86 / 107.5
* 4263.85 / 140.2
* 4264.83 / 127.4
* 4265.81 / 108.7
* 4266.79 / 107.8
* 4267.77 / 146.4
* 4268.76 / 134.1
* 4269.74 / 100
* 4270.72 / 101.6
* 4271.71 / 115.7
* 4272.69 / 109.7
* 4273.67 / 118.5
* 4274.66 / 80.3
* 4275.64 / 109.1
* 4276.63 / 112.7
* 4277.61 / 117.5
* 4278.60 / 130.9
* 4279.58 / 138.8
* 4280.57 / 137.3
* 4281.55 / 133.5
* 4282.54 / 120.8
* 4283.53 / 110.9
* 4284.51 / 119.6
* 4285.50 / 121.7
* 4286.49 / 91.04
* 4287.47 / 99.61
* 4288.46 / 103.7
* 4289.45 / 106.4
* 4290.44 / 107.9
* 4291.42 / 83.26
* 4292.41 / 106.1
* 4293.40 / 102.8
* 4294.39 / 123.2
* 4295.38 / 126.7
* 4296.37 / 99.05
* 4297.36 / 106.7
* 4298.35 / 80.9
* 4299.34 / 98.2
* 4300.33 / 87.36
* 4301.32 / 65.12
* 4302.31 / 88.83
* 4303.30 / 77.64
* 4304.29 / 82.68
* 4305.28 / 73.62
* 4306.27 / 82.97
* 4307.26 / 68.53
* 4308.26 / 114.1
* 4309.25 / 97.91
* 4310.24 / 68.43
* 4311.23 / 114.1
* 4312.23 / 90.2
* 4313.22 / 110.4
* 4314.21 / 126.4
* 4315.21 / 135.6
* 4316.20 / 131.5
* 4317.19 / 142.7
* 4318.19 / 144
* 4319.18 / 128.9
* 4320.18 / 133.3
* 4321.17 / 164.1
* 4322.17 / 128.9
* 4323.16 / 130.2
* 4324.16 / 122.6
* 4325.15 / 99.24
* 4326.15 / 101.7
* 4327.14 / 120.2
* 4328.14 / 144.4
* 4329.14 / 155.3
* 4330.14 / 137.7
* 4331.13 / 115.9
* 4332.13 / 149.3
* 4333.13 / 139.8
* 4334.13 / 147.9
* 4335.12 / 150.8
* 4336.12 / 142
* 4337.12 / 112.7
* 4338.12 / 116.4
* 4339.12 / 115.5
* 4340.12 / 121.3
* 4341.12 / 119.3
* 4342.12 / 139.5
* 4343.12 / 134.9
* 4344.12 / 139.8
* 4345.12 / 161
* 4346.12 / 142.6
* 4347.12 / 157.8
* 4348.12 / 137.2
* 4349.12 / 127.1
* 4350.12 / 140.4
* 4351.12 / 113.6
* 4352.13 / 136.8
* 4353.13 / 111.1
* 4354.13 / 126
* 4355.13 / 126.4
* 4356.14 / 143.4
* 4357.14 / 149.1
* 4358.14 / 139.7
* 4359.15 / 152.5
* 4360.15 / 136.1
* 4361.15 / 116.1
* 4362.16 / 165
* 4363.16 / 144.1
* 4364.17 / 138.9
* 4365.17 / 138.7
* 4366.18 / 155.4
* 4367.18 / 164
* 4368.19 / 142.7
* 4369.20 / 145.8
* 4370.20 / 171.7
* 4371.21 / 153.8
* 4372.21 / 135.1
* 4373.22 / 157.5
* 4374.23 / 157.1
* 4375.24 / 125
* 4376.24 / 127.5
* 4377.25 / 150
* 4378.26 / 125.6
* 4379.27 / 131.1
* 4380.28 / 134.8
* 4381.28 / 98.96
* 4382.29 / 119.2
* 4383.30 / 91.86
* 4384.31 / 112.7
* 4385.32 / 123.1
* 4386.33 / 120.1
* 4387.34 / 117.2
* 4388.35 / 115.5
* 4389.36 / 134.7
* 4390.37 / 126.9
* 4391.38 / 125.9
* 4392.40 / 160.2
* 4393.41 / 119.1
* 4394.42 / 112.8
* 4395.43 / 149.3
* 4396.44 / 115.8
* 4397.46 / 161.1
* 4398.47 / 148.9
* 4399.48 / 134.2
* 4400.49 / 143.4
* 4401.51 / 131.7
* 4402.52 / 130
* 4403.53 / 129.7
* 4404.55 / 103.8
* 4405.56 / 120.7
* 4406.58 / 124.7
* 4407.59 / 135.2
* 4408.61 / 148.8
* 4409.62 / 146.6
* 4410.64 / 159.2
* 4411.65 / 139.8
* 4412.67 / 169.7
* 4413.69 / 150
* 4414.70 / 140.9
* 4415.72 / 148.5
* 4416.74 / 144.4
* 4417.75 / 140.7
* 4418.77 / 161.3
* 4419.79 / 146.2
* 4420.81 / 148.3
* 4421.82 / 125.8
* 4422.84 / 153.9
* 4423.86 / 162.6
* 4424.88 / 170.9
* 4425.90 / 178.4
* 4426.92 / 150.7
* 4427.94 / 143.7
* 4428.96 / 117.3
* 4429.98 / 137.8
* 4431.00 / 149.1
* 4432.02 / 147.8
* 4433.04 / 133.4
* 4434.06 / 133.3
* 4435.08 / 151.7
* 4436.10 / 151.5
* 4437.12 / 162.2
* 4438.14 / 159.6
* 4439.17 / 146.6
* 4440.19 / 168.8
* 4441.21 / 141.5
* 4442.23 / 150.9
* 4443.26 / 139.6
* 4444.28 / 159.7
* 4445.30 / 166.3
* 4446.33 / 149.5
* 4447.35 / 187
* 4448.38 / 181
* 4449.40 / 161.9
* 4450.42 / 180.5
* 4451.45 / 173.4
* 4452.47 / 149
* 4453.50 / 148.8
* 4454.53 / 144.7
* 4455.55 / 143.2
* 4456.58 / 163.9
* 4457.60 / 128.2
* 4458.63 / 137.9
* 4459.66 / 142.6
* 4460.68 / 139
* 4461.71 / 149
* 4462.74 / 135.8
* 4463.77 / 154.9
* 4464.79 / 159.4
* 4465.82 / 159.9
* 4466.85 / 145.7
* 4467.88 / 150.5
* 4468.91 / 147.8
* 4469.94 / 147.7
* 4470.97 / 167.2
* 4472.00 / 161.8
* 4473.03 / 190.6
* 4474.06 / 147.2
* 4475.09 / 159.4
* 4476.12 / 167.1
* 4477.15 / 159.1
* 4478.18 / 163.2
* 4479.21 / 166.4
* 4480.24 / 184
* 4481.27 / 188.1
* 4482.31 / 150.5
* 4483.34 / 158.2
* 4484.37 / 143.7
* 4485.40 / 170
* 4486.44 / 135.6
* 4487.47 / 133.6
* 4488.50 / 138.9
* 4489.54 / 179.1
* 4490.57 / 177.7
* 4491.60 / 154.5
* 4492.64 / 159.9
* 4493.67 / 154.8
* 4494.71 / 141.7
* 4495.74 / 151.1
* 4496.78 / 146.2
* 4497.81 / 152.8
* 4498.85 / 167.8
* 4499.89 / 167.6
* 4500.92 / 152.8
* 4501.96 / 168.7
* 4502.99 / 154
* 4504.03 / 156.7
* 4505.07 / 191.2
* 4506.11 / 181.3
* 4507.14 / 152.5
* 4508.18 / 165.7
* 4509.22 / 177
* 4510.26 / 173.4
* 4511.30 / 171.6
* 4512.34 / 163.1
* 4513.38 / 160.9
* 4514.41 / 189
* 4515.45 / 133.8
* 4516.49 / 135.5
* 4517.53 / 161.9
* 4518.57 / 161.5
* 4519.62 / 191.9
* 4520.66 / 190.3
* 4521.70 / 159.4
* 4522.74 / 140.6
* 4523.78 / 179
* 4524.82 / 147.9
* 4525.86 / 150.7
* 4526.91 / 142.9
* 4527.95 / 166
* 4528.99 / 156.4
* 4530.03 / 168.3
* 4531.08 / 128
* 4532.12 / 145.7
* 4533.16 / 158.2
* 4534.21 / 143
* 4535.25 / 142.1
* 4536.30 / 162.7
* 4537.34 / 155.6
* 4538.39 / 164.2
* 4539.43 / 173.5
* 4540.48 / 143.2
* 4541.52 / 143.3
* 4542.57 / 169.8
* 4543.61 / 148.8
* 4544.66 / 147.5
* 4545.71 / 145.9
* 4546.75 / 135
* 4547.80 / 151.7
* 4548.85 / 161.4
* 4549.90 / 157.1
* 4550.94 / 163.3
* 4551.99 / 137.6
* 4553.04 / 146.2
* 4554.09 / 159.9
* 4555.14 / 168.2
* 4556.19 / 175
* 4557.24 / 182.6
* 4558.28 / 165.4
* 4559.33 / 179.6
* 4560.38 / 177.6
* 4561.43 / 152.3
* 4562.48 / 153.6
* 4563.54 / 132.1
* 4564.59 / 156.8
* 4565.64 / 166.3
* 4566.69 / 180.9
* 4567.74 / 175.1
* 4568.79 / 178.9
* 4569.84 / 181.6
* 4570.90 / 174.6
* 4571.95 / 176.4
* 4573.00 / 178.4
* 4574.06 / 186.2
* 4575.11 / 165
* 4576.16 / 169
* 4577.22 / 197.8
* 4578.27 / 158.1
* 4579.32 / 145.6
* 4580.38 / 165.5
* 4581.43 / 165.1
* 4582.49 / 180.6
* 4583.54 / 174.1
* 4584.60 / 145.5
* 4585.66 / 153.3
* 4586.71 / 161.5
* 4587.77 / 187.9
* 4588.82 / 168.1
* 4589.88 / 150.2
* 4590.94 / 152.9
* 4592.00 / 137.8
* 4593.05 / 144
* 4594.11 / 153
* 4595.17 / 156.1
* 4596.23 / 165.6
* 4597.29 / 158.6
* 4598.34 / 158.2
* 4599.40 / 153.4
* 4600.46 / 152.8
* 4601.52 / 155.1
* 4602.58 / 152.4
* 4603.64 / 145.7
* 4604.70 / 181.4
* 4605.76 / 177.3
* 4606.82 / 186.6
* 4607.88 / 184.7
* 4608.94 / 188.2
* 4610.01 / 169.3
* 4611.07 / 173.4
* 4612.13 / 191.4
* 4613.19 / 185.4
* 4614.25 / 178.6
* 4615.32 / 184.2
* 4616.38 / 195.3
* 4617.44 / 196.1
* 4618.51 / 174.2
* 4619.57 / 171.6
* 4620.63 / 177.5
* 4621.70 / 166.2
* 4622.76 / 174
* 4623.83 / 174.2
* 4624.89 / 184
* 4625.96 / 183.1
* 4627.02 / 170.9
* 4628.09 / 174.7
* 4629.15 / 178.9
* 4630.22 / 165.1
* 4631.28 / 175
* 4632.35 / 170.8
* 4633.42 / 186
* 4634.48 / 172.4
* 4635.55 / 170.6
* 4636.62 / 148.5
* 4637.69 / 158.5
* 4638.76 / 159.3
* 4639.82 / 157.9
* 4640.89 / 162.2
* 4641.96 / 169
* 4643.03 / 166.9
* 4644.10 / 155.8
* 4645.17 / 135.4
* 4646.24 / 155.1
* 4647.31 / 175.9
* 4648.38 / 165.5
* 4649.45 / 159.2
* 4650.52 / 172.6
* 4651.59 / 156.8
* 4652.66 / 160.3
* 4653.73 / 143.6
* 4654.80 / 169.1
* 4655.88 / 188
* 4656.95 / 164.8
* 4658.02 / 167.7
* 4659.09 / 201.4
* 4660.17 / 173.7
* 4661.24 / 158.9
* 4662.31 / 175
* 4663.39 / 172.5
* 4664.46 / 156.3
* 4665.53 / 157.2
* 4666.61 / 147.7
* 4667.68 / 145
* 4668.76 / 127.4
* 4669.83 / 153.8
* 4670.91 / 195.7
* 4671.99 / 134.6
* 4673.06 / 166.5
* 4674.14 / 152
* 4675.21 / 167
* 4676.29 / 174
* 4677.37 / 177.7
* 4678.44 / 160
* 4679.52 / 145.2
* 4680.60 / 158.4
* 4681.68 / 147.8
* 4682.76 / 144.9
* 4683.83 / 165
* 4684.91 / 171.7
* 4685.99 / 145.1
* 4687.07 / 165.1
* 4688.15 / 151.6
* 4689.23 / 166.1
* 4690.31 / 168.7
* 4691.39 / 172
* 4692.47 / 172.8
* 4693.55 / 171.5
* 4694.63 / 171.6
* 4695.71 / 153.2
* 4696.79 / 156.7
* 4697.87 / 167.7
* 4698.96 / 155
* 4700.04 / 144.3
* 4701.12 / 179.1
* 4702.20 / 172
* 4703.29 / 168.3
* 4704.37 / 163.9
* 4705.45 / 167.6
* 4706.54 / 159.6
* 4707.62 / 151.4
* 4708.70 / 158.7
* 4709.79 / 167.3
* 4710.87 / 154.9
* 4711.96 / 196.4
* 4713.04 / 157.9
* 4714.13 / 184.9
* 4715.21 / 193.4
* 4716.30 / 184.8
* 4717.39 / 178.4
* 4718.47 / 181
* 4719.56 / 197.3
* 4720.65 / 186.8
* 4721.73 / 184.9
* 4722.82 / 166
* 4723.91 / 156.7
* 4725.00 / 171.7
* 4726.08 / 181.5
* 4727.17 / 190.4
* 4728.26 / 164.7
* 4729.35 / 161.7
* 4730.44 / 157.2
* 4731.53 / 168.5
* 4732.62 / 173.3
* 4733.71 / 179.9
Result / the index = 107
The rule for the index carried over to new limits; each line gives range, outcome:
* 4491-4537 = 160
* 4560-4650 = 168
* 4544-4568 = 159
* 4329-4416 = 136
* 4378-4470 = 143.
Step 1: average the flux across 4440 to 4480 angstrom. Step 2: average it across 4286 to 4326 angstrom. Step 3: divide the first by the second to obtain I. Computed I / 1.47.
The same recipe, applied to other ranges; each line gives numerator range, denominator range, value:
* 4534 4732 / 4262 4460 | 1.26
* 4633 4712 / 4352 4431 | 1.17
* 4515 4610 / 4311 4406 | 1.21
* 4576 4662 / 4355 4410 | 1.24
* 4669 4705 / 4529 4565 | 1.04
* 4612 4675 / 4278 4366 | 1.38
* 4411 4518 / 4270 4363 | 1.30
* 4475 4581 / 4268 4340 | 1.41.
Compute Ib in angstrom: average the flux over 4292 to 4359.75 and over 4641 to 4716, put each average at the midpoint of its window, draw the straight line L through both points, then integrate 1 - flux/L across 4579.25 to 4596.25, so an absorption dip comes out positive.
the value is -0.8 angstrom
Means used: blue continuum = 121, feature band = 159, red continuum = 163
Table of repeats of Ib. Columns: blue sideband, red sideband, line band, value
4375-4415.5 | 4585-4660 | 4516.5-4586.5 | -2.1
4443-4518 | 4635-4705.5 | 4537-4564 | 0.4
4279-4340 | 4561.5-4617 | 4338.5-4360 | -2.3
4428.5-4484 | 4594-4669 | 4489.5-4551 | 0.4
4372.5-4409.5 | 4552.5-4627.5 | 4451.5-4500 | -2.9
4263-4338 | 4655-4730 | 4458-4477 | -2.3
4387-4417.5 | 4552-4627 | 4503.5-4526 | -1.4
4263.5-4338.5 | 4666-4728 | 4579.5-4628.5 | -4.8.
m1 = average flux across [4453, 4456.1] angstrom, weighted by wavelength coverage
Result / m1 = 146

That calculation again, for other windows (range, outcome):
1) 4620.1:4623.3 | 172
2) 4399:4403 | 135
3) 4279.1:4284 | 128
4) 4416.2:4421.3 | 148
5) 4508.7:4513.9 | 169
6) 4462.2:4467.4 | 151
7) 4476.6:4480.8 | 169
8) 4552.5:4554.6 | 153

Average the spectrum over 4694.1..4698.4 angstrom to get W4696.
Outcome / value 162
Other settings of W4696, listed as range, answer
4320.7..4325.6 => 129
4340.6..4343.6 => 131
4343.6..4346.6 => 148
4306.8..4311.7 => 92.7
